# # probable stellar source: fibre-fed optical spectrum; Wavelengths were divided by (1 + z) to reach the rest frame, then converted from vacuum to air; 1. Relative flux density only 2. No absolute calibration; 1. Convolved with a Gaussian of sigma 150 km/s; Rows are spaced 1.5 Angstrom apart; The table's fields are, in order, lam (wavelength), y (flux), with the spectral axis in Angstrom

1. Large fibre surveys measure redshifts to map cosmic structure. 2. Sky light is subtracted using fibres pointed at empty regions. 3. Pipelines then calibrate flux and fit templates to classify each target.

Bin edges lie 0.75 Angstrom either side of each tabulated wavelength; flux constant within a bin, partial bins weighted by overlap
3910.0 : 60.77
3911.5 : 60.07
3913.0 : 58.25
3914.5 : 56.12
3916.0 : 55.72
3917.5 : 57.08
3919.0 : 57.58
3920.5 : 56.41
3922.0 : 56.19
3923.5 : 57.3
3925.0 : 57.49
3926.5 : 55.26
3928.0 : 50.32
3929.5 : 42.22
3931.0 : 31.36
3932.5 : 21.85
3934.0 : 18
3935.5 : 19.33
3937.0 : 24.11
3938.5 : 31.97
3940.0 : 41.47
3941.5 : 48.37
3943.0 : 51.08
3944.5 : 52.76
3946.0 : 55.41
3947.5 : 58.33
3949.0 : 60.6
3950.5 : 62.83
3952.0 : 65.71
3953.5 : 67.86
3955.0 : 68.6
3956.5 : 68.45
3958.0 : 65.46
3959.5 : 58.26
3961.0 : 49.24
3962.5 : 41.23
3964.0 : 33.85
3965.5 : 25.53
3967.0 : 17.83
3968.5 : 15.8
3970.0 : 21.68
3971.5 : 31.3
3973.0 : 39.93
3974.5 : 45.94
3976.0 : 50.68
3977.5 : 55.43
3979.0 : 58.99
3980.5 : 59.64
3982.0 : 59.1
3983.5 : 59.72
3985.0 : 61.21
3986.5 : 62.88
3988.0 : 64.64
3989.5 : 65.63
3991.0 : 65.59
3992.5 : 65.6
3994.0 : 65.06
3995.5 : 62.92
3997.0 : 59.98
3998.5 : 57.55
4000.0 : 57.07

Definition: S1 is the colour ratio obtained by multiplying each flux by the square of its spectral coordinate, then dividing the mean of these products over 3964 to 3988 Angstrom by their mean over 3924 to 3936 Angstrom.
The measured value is 1.21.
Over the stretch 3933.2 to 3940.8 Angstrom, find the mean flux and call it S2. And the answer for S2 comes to 27.1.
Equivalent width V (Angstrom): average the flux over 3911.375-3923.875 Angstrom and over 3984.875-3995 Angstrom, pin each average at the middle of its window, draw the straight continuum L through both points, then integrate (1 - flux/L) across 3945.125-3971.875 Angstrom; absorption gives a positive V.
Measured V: 5.50 Angstrom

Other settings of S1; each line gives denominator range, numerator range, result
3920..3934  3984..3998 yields 1.43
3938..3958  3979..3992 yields 1.11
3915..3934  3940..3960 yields 1.24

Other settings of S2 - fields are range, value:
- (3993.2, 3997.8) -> 62.6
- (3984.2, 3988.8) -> 62.9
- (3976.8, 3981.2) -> 58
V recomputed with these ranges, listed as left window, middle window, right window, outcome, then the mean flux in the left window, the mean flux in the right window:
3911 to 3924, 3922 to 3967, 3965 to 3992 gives 4.80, 57.1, 48.2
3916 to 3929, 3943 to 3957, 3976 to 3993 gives -0.83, 55.7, 61.1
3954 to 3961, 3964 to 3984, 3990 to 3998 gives 7.07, 63.6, 63.7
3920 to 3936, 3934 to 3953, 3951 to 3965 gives 1.51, 42.5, 57.1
